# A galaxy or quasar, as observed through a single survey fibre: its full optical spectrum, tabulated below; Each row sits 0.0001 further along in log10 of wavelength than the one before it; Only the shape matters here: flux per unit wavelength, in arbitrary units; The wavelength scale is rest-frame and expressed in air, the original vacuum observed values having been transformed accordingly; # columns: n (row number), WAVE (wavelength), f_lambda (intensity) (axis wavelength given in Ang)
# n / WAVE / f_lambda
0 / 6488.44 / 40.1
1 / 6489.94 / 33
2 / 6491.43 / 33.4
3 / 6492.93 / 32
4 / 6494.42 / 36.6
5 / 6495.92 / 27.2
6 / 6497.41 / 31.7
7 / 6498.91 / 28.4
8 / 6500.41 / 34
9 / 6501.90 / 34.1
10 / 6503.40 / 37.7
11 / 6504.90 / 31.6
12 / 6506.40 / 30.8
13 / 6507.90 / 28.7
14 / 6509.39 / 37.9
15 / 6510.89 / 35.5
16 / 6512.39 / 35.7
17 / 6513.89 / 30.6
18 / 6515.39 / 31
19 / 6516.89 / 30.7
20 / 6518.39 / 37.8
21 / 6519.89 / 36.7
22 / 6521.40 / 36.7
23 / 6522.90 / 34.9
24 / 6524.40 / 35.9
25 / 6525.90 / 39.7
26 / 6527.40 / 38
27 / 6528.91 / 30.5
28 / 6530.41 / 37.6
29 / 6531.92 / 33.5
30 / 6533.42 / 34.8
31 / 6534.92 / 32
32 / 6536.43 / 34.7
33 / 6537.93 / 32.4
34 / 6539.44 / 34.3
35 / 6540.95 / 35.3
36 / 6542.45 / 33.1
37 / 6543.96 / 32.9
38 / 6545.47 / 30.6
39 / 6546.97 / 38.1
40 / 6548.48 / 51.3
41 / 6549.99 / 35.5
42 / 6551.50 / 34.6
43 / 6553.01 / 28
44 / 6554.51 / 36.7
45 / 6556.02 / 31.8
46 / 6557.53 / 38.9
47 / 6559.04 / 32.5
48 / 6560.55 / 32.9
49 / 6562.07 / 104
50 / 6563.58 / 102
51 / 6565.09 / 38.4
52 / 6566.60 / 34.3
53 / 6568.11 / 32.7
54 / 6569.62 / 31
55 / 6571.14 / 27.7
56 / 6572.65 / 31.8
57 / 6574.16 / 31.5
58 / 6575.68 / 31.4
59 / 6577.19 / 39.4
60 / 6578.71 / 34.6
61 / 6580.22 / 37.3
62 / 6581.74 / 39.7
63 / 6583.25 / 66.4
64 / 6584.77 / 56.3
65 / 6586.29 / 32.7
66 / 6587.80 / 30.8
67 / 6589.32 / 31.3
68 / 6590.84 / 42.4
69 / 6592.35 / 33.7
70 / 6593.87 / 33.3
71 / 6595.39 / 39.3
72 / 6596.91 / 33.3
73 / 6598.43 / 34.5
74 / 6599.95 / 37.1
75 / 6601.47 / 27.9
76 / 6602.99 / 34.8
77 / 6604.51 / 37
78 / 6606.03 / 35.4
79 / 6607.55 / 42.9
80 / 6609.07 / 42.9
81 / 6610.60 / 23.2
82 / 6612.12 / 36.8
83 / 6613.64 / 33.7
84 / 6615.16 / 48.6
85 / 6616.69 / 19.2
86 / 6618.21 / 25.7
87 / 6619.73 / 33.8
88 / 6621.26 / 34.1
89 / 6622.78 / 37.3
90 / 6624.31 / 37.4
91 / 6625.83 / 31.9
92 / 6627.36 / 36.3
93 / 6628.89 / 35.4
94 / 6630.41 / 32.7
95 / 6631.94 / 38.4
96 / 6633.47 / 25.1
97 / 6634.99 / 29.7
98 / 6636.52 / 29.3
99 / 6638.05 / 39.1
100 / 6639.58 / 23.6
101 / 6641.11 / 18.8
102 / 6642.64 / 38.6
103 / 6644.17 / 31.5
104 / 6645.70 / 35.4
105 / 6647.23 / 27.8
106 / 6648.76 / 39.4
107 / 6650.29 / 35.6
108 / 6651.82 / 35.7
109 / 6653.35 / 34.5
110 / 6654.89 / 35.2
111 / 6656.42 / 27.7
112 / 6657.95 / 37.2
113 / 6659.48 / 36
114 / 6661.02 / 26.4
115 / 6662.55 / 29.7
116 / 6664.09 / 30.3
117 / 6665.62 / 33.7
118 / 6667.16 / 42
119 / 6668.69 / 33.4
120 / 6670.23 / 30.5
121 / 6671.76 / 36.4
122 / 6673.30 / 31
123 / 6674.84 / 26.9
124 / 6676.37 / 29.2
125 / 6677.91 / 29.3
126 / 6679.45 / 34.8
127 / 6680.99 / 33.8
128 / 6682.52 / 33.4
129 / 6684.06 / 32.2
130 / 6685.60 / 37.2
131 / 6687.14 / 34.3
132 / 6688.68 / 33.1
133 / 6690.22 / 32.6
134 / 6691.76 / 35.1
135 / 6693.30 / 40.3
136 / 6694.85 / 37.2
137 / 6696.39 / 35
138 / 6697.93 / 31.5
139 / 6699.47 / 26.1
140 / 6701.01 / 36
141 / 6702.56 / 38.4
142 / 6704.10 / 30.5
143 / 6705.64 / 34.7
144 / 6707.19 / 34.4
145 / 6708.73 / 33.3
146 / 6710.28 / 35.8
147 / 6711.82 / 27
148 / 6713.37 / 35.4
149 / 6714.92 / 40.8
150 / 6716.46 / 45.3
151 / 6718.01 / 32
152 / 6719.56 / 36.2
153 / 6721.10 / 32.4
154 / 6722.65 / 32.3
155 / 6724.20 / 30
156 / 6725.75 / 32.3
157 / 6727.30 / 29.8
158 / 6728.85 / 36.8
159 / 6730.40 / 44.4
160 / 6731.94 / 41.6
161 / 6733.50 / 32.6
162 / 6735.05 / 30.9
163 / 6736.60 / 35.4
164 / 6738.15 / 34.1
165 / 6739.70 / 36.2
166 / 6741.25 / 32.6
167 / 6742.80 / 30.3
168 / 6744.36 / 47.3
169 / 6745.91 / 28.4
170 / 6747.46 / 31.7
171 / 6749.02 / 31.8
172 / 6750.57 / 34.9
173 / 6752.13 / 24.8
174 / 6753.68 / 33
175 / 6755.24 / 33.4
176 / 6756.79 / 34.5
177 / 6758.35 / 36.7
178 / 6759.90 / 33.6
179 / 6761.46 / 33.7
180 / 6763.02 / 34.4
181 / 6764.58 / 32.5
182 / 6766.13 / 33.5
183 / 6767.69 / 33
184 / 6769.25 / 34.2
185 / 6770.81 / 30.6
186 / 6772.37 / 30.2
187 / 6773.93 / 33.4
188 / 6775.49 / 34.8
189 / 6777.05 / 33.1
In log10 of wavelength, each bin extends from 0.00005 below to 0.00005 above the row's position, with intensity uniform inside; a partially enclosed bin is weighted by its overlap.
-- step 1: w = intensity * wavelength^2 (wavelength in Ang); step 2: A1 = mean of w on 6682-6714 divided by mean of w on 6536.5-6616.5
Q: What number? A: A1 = 0.9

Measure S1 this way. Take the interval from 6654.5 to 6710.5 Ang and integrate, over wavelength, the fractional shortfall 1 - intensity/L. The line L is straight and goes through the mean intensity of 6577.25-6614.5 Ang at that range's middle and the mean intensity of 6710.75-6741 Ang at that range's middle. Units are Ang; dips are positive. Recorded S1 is 3.87 Ang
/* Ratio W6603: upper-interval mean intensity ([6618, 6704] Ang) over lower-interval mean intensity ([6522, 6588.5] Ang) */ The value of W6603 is 0.85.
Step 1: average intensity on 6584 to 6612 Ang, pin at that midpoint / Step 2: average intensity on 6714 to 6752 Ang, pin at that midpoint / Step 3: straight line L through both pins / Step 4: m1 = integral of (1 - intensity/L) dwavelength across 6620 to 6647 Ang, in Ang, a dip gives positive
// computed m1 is 2.4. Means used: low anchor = 36.1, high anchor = 34.8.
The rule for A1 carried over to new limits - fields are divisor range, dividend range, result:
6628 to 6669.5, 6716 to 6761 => 1.08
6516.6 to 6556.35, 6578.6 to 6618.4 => 1.07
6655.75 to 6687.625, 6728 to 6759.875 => 1.08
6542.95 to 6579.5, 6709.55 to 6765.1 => 0.90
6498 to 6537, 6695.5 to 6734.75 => 1.07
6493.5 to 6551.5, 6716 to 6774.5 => 1.05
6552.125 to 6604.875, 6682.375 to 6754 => 0.90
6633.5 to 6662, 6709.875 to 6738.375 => 1.12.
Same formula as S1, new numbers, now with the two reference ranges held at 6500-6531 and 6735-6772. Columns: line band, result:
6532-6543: 0.21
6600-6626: -0.23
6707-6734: -1.29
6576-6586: -2.96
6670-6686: 0.75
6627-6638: 0.42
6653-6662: 0.32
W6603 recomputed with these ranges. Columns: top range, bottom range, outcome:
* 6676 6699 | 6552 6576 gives 0.81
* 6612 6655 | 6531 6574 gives 0.85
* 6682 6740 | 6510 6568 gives 0.90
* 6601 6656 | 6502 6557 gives 0.97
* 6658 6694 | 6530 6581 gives 0.86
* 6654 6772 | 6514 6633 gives 0.91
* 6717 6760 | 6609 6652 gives 1.04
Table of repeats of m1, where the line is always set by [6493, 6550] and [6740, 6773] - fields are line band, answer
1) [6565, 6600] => -2.66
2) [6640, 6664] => 0.90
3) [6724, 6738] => -0.73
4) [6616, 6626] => 0.73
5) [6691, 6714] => -0.41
